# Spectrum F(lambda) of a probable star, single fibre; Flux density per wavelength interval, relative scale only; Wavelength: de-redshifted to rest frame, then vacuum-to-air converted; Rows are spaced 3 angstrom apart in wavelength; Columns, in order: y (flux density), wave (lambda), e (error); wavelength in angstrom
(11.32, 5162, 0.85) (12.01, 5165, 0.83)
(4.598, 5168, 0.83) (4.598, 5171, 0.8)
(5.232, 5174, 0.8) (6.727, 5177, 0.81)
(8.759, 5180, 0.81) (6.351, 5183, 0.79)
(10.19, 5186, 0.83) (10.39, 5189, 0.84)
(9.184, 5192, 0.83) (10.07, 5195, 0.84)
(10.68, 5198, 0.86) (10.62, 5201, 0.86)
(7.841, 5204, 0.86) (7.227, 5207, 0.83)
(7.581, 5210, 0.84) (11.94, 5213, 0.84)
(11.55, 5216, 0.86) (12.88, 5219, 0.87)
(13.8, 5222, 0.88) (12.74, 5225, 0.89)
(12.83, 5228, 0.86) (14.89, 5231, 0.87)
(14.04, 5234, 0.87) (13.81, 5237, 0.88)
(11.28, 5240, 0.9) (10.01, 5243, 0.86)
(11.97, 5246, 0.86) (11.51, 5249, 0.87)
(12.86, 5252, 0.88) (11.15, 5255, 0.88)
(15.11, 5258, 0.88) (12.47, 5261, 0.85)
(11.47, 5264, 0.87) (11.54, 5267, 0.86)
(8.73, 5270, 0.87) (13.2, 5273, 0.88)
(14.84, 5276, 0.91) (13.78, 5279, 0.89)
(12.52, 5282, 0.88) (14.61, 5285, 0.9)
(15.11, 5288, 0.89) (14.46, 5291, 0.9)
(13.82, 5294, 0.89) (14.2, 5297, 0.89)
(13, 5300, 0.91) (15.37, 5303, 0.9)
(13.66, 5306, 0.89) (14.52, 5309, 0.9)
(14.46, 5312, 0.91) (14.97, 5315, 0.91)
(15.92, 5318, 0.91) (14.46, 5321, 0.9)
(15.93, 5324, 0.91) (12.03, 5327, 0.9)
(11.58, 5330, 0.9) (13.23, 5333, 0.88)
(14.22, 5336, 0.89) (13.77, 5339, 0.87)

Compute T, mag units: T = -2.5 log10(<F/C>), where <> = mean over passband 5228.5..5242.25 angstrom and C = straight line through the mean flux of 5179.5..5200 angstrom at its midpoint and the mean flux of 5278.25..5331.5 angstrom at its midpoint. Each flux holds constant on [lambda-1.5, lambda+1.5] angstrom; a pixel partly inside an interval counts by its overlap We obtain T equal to -0.18 mag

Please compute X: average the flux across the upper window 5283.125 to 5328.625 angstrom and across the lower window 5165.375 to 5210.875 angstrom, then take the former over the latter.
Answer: 1.8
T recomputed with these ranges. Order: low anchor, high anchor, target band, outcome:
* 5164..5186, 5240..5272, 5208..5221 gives -0.175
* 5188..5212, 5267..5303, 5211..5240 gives -0.228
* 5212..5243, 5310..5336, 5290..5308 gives -0.024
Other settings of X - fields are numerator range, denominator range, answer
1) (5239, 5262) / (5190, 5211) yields 1.33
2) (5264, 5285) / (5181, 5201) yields 1.31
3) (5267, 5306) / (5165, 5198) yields 1.71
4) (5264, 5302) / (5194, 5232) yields 1.20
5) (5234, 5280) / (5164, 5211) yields 1.50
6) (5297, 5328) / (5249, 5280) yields 1.16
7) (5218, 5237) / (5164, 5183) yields 1.99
